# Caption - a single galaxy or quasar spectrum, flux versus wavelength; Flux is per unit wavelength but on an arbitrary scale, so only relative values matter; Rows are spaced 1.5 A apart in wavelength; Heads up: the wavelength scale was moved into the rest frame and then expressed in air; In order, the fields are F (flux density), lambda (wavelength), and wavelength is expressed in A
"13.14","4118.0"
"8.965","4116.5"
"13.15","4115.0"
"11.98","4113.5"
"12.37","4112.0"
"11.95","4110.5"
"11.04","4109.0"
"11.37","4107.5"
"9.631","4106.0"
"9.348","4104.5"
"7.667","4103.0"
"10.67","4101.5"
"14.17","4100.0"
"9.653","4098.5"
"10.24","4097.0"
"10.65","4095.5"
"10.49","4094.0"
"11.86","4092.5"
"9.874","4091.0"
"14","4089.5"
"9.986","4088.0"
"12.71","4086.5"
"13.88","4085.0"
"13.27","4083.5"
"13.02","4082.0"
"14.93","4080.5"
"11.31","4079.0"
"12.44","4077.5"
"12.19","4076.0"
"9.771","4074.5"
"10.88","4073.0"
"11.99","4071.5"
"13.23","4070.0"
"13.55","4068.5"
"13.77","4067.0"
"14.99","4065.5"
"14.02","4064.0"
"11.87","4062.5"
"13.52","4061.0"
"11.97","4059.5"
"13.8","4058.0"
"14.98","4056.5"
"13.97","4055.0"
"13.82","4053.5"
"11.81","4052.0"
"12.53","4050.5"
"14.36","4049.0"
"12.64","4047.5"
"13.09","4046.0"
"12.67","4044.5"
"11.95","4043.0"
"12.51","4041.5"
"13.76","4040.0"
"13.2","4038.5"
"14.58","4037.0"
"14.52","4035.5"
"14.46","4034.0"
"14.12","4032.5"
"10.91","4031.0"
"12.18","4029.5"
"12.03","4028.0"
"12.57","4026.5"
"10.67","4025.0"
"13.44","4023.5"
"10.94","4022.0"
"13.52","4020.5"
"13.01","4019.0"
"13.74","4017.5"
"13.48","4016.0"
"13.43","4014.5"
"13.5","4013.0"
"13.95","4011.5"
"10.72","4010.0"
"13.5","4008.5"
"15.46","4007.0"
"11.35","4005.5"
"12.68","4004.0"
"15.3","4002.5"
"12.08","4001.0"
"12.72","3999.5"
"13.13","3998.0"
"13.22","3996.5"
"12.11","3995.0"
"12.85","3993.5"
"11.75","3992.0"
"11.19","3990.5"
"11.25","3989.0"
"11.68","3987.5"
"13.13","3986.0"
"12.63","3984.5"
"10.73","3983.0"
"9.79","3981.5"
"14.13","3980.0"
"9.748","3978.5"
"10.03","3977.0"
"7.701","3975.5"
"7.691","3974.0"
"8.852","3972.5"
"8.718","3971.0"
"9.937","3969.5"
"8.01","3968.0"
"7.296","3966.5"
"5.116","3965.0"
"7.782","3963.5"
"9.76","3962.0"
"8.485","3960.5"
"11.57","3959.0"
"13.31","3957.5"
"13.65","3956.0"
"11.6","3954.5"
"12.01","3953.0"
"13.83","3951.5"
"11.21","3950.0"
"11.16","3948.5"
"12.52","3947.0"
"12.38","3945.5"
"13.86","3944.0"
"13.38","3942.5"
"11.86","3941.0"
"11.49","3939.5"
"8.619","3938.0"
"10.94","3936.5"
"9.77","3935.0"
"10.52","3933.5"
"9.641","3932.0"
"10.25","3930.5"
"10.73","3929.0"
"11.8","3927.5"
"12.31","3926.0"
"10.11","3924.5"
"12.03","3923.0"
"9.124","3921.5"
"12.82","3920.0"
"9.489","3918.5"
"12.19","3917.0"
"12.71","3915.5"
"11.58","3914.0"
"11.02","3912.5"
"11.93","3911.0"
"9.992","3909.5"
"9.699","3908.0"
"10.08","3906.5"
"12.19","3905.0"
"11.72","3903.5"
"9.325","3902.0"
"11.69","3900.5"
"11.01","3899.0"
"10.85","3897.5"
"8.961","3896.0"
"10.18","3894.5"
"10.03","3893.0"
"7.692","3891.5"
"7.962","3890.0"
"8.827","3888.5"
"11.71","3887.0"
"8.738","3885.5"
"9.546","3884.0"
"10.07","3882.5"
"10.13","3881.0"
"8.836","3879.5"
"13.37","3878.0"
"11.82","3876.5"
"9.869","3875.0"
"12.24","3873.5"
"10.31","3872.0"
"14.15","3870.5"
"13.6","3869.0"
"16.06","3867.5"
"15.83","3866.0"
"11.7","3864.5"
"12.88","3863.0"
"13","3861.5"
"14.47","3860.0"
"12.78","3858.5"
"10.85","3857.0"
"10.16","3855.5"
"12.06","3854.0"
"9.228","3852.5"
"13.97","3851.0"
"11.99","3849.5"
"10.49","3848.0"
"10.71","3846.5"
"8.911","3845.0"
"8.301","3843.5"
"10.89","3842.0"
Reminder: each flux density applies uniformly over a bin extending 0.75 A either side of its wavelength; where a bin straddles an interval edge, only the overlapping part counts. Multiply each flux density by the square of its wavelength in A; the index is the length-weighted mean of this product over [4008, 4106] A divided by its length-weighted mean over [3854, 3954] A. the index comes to 1.20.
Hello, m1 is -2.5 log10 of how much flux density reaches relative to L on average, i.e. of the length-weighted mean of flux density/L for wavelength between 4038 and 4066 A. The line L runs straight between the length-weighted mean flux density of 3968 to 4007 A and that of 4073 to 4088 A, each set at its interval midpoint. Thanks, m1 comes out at -0.10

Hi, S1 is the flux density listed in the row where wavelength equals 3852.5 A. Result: 9.228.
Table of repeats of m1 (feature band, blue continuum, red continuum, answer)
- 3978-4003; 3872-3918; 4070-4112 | -0.11 mag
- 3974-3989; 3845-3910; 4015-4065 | 0.14 mag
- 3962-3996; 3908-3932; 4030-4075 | 0.19 mag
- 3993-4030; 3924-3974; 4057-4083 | -0.10 mag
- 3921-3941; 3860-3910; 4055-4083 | 0.09 mag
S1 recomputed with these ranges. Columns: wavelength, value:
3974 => 7.691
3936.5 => 10.94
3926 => 12.31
